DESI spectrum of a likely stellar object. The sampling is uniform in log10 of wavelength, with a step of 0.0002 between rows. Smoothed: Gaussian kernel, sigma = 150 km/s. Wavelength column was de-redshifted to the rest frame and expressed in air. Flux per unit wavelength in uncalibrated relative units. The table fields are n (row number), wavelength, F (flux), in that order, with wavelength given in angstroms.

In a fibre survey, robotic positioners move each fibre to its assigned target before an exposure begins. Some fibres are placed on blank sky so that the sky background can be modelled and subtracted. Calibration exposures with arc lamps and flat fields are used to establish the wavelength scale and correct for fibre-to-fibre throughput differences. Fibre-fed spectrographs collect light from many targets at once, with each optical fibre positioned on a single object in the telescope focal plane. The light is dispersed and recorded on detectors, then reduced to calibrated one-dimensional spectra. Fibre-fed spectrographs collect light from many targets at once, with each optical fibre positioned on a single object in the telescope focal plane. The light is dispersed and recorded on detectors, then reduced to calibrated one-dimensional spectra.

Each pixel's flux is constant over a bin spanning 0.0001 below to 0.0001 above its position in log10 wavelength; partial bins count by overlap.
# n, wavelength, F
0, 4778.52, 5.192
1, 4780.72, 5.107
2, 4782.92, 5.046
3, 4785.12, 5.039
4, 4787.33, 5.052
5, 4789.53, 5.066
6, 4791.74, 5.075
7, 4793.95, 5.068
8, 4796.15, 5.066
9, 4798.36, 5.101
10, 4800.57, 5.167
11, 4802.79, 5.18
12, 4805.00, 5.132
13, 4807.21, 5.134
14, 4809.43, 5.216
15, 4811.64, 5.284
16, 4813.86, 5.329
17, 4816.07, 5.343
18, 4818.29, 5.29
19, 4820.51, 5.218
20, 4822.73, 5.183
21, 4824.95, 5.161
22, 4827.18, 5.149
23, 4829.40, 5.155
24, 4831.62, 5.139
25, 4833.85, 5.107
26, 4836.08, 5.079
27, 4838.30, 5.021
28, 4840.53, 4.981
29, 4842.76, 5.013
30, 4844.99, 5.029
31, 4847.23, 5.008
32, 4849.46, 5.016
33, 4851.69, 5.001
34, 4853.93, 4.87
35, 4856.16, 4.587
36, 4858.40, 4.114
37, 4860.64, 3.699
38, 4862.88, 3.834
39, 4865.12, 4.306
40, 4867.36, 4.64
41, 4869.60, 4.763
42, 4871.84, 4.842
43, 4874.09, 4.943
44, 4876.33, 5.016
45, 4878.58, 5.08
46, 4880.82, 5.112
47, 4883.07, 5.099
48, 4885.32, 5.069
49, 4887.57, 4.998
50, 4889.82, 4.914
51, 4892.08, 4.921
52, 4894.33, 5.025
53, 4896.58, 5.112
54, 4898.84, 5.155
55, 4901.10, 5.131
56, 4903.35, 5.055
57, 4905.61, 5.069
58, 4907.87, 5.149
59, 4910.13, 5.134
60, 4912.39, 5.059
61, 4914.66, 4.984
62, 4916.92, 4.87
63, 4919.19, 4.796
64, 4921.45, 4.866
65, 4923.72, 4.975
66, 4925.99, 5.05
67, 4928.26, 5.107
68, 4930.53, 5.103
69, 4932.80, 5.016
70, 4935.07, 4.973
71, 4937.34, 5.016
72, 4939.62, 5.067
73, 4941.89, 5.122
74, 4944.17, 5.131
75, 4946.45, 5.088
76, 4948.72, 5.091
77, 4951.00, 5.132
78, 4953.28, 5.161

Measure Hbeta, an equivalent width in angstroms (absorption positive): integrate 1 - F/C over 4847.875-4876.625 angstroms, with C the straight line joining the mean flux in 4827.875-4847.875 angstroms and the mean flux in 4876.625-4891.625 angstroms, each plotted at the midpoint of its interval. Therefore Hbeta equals 2.66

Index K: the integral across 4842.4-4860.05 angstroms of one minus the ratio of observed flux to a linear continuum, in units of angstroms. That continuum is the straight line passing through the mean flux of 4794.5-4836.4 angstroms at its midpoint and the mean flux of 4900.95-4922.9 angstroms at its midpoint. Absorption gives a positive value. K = 1.1 angstroms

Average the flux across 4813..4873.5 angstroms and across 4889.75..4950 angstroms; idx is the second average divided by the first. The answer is 1.0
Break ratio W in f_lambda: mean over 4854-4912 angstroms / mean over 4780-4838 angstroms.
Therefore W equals 0.9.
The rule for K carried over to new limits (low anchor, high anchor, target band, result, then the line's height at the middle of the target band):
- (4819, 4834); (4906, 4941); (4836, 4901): 3.33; 5.1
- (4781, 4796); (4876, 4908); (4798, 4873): 1.78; 5.06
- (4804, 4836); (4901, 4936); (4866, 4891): 0.71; 5.09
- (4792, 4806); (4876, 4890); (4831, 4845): 0.10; 5.09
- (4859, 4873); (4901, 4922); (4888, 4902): -0.80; 4.77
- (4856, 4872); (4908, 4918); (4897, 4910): -0.61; 4.89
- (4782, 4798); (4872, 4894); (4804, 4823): -0.72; 5.05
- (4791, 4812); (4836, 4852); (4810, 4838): -0.68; 5.07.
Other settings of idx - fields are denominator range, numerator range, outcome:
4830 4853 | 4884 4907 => 1.00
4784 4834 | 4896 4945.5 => 0.98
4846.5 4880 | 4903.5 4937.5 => 1.08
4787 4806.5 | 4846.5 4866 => 0.88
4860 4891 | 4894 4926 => 1.06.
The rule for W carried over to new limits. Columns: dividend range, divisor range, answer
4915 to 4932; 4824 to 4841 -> 0.97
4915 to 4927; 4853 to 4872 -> 1.12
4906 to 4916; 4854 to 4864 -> 1.22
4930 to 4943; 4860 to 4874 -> 1.14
